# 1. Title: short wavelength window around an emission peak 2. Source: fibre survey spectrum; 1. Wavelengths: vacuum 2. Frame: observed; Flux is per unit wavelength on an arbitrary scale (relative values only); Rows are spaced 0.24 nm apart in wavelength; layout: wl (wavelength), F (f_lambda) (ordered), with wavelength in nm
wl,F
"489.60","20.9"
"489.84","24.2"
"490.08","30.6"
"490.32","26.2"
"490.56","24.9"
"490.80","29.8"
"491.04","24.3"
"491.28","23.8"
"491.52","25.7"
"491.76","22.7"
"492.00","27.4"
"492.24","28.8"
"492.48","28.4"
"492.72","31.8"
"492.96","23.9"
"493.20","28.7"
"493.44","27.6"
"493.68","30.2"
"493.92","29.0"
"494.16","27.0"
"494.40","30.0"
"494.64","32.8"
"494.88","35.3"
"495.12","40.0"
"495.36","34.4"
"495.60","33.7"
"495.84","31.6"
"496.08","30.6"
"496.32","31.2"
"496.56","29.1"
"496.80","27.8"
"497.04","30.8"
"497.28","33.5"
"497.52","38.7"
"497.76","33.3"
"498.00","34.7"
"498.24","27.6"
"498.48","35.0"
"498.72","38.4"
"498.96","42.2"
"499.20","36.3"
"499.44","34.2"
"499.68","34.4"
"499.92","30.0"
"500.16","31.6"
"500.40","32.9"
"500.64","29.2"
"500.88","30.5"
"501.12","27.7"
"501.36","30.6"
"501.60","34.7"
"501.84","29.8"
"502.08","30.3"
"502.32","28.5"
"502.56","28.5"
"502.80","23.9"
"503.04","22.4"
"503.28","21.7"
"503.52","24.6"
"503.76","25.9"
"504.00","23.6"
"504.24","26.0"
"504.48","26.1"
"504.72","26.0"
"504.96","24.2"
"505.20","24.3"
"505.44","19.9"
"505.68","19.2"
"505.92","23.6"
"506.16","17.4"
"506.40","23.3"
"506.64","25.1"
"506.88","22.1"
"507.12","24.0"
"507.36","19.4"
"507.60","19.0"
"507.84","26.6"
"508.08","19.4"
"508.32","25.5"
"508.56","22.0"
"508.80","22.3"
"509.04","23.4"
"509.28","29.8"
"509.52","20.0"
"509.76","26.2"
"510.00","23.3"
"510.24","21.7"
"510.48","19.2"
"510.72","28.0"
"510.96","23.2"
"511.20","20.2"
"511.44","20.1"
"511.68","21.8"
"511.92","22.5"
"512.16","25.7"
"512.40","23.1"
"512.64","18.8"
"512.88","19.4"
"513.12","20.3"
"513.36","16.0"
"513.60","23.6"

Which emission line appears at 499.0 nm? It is C III]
